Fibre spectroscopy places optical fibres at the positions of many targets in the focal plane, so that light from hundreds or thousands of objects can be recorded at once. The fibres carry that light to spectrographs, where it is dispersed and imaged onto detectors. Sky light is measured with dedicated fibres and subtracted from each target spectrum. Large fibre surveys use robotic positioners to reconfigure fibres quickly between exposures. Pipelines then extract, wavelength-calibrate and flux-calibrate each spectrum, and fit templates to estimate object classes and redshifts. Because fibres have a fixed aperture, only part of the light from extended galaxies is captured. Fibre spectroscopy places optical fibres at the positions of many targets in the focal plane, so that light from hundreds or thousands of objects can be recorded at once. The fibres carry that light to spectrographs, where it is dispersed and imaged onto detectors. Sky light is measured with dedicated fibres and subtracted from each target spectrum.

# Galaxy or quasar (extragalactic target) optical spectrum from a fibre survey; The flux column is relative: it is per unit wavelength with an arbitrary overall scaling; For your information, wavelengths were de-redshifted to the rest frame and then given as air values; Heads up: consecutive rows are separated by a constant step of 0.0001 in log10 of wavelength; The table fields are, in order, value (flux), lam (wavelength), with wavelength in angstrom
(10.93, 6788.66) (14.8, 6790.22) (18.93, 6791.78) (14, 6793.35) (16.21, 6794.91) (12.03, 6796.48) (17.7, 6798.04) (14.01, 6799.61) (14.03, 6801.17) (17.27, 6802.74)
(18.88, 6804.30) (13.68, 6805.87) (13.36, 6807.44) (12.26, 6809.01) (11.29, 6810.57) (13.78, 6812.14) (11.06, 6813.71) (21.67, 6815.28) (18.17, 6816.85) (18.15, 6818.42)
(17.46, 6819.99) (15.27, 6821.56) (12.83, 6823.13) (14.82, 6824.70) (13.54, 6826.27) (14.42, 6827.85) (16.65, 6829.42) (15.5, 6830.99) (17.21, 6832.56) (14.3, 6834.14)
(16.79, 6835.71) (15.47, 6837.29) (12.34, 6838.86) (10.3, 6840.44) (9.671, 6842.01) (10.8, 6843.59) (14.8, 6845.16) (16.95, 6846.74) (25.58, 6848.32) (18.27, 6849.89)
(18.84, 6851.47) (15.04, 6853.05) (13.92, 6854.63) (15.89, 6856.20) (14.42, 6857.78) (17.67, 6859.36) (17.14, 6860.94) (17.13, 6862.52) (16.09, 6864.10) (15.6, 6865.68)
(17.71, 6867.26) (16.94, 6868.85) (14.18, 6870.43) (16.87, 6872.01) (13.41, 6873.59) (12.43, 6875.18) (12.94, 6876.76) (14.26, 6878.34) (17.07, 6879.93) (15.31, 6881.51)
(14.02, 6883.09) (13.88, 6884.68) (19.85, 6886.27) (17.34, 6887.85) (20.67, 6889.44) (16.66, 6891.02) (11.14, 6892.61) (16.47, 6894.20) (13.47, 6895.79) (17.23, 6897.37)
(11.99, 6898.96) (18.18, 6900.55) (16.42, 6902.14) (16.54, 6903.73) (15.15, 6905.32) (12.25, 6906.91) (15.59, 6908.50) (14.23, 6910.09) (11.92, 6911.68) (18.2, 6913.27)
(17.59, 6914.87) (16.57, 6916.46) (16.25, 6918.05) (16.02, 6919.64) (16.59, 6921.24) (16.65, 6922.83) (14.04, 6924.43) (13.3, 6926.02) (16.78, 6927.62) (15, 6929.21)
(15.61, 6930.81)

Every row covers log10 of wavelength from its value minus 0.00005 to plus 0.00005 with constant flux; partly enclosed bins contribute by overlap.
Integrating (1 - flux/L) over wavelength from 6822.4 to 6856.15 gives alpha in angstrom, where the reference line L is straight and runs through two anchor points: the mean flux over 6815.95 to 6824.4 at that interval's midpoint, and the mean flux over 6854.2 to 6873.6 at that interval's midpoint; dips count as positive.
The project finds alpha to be 2.21 angstrom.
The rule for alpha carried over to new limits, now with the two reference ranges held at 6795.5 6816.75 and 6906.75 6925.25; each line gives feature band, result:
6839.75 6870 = -1.5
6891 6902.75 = 0.3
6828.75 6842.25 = 0.6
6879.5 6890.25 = -1.0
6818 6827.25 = -0.2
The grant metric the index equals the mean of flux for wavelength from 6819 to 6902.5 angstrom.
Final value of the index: 15.5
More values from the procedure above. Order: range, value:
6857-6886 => 15.5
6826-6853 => 15.4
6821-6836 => 15.1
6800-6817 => 14.9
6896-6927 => 15.5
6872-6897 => 15.3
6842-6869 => 16.4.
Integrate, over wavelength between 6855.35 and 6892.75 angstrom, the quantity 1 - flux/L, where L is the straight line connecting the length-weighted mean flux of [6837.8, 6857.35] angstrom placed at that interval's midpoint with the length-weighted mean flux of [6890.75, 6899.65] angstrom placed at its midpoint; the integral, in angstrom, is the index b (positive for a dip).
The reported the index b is -2.8 angstrom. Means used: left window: 15.2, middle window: 15.9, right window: 14.4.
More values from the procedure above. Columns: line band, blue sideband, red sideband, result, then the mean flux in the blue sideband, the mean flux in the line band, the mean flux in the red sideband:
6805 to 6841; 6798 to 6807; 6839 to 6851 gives 1.4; 15.7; 14.8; 15.1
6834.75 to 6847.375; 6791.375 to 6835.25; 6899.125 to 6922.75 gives 1.7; 15.3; 13.4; 15.7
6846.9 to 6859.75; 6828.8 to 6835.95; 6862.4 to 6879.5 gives -1.5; 16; 17.4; 15.2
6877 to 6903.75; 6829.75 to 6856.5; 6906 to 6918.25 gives -0.9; 15.4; 15.8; 15.3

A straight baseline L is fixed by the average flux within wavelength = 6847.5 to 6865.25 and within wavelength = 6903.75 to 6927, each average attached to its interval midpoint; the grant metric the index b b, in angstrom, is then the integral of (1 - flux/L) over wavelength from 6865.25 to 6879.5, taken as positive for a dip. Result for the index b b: 1.5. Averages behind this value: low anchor 17.2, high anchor 15.4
